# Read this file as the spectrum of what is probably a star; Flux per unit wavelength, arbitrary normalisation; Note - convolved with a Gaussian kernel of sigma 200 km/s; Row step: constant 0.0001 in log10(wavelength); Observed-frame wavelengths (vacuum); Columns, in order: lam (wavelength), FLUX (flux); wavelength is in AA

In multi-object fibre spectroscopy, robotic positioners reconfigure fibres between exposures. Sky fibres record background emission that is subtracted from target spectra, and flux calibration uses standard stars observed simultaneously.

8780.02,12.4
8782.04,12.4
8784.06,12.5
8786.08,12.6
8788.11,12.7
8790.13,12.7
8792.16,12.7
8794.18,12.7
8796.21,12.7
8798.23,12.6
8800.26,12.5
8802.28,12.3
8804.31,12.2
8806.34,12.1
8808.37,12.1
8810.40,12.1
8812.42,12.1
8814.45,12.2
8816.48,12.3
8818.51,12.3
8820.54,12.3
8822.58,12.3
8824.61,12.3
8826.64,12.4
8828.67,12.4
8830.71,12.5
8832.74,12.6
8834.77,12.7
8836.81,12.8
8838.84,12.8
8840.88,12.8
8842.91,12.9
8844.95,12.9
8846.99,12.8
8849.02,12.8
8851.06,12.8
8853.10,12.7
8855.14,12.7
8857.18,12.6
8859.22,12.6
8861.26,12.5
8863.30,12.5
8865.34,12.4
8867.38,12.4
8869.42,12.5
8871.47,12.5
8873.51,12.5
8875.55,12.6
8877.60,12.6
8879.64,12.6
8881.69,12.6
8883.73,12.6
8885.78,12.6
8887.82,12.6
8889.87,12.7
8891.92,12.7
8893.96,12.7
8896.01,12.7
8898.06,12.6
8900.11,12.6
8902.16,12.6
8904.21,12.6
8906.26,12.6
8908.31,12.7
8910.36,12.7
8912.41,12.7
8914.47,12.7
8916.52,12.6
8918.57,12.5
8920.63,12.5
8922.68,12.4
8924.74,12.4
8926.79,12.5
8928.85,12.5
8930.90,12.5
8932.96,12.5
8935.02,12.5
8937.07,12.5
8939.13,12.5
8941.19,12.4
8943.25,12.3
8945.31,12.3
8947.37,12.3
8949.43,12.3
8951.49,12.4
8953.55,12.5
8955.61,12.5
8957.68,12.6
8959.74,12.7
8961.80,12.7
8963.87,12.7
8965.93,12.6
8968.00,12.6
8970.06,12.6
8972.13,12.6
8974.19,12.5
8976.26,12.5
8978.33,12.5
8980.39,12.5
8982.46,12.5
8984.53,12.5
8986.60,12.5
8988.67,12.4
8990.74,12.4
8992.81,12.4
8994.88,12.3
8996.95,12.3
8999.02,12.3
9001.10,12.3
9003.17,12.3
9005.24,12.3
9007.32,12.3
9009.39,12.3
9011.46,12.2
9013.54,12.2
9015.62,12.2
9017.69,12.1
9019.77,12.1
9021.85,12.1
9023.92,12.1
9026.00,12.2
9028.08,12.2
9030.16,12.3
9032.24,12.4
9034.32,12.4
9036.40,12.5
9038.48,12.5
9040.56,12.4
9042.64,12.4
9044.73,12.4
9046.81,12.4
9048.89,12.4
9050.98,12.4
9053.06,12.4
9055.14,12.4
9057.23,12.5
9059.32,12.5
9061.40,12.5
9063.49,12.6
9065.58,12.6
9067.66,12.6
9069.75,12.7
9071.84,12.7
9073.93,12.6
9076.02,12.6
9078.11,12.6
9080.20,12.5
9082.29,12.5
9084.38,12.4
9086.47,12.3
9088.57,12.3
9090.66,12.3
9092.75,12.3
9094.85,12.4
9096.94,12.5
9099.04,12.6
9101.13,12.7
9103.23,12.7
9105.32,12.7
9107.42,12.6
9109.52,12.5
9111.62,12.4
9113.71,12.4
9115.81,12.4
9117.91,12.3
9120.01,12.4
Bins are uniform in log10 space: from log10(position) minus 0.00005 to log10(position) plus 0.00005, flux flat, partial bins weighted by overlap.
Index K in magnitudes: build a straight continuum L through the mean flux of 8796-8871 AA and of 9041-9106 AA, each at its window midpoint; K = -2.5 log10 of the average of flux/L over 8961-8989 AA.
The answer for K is 0.00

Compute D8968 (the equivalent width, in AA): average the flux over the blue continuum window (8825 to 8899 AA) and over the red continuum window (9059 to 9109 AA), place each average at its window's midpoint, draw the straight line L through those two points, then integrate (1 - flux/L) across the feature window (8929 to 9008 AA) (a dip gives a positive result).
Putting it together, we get 0.8 AA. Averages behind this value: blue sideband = 12.6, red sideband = 12.5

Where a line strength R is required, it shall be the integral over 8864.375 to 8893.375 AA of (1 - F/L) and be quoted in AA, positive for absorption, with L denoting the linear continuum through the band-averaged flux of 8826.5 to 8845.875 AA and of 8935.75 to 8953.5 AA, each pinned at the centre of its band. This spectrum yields 0.01 AA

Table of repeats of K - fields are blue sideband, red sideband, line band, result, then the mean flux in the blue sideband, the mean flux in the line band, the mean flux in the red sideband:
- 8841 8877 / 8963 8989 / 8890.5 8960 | 0.00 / 12.6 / 12.5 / 12.5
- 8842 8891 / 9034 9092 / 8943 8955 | 0.02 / 12.6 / 12.4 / 12.5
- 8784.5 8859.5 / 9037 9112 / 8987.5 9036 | 0.02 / 12.5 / 12.3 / 12.5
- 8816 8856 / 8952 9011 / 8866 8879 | 0.00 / 12.6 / 12.5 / 12.5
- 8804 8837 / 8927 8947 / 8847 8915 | -0.02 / 12.3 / 12.6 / 12.4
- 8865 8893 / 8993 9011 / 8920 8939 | 0.00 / 12.6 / 12.5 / 12.3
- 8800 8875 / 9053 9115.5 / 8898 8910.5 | -0.01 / 12.5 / 12.6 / 12.5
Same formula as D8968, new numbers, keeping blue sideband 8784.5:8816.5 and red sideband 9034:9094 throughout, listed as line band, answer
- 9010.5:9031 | 0.5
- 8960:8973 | -0.2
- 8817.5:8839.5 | -0.1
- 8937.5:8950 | 0.1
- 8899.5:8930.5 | -0.3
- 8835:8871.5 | -0.7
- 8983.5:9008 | 0.2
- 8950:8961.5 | -0.1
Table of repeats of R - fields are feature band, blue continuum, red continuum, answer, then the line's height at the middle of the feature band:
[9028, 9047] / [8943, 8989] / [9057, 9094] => 0.2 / 12.5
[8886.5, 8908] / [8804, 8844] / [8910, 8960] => -0.3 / 12.5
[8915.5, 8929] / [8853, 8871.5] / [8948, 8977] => 0.1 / 12.5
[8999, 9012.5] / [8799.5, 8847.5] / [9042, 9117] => 0.2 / 12.5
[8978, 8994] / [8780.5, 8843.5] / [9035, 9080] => 0.0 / 12.5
